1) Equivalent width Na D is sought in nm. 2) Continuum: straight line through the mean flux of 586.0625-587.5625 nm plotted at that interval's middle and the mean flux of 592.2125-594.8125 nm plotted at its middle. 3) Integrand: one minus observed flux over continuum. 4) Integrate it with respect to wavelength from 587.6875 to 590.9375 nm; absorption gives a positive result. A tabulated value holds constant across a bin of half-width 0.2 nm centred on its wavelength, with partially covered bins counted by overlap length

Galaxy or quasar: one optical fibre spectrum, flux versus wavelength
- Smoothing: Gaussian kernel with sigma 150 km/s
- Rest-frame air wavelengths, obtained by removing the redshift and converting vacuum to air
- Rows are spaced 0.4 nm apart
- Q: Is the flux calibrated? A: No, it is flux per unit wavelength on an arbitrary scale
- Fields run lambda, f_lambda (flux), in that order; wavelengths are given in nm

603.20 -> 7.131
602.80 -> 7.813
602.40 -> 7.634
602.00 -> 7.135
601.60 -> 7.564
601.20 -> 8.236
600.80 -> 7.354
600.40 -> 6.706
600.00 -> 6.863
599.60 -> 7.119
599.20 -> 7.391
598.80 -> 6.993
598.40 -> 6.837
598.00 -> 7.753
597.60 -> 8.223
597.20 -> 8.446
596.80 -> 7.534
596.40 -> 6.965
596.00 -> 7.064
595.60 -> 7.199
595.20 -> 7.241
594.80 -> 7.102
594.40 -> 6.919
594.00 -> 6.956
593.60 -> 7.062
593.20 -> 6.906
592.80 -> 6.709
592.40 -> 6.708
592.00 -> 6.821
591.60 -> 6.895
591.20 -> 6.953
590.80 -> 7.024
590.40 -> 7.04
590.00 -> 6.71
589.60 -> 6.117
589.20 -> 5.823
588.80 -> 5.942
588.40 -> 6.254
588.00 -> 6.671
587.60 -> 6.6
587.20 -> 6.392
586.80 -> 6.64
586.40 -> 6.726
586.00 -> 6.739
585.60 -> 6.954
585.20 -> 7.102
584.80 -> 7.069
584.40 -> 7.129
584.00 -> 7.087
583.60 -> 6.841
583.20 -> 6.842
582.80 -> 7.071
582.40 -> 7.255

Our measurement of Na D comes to 0.13 nm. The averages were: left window 6.6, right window 6.9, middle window 6.44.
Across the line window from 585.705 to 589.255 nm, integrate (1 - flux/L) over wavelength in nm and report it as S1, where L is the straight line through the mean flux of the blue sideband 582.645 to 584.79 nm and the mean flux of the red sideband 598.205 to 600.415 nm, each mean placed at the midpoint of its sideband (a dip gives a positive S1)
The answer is 0.27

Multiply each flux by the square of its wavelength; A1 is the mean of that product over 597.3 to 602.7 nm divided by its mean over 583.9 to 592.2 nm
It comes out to 1.15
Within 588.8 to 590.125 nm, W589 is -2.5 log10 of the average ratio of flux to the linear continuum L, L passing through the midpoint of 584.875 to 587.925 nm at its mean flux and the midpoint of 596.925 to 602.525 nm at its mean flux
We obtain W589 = 0.13 mag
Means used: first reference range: 6.75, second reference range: 7.45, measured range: 6.15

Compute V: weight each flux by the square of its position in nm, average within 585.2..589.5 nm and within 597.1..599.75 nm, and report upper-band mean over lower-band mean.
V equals 1.20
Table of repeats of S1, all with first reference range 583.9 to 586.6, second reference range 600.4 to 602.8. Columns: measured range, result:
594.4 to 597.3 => 0.01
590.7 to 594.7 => 0.18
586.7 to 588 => 0.09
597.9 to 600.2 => 0.10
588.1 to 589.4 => 0.19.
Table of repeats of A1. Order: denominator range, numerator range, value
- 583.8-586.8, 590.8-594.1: 1.01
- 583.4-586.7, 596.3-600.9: 1.11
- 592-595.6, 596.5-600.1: 1.09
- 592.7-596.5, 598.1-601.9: 1.05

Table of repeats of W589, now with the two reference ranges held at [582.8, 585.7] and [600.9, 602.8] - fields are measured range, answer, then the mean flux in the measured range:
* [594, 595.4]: 0.048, 7.07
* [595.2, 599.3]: 0.007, 7.43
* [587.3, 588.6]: 0.102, 6.5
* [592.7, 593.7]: 0.067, 6.89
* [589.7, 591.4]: 0.054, 6.88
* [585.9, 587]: 0.061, 6.7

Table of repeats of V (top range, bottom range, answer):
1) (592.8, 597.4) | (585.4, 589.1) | 1.13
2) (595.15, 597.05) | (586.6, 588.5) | 1.14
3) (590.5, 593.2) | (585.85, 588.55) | 1.06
